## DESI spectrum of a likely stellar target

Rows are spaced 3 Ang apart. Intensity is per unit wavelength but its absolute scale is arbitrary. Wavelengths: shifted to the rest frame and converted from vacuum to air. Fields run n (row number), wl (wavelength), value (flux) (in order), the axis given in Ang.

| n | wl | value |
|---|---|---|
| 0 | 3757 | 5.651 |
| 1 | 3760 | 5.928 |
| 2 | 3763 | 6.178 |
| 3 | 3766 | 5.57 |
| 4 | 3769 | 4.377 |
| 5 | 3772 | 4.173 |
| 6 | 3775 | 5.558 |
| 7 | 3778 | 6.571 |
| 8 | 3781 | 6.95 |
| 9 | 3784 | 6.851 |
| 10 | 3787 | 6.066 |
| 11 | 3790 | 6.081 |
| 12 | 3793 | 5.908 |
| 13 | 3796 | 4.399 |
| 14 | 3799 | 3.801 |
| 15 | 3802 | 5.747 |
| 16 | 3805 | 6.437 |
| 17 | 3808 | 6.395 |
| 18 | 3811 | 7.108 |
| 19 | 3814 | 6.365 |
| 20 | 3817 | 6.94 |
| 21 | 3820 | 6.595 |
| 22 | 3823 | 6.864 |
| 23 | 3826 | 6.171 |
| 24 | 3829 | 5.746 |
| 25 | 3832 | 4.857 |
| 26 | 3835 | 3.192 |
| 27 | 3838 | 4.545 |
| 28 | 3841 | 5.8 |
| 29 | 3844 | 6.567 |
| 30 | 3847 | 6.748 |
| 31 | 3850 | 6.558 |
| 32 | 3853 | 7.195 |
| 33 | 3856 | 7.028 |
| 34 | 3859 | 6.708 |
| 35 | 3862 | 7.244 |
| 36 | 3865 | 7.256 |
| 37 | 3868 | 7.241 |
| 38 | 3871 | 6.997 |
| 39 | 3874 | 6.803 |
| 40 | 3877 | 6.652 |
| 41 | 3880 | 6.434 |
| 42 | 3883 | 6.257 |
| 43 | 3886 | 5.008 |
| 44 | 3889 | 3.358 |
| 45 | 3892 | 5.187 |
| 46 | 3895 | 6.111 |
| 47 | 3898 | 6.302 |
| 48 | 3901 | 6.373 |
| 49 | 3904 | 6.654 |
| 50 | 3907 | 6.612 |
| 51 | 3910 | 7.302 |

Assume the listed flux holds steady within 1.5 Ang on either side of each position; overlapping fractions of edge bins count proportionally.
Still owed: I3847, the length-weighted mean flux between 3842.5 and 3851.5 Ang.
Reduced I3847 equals 6.62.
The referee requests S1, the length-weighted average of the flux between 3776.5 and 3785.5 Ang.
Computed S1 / 6.79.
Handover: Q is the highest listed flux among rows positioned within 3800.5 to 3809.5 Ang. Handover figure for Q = 6.437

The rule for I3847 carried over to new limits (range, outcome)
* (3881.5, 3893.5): 4.95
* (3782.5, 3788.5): 6.46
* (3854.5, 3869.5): 7.1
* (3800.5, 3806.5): 6.09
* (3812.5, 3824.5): 6.69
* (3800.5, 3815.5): 6.41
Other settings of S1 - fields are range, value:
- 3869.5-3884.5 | 6.63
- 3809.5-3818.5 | 6.8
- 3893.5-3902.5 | 6.26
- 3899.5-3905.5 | 6.51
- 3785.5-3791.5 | 6.07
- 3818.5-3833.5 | 6.05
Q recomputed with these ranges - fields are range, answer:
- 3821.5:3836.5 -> 6.864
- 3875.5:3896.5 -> 6.652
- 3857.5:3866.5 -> 7.256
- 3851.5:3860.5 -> 7.195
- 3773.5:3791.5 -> 6.95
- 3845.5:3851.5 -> 6.748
